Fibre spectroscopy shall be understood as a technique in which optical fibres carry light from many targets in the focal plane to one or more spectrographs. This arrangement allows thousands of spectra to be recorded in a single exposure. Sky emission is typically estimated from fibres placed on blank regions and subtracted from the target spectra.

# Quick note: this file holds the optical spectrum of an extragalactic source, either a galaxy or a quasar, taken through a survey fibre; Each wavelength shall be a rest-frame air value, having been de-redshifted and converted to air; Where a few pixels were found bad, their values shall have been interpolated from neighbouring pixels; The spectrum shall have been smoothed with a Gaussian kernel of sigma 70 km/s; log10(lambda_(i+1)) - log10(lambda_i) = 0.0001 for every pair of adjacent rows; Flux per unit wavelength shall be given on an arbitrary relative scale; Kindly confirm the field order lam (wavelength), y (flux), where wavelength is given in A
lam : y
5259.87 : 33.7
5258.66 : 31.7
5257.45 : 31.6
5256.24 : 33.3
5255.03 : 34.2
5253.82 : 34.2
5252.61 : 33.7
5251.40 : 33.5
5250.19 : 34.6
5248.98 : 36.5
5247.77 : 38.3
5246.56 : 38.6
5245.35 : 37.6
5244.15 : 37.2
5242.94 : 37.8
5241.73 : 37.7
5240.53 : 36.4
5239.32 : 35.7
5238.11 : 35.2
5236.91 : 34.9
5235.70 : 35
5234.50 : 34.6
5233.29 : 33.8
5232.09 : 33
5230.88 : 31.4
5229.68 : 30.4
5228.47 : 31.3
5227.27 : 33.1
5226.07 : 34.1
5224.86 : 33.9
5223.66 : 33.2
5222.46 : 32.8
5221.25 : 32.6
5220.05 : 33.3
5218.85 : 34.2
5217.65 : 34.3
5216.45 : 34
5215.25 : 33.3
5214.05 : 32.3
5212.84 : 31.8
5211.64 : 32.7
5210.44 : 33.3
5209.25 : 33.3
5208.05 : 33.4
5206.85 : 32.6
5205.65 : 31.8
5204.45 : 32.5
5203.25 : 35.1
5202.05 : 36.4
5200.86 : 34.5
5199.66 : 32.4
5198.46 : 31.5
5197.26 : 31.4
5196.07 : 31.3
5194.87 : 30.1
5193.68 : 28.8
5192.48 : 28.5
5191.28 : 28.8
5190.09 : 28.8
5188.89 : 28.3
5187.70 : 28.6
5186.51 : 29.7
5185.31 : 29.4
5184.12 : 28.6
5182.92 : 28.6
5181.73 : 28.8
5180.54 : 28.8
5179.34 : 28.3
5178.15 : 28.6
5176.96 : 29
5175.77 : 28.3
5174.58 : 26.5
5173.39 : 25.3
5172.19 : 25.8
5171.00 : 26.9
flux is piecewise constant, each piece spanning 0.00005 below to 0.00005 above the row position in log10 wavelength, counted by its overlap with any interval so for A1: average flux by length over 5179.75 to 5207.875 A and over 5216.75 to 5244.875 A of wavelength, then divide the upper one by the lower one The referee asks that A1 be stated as 1.11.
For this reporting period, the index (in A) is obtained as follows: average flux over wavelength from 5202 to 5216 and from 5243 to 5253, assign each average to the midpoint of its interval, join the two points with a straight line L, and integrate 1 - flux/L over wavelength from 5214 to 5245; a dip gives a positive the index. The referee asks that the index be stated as 0.6 A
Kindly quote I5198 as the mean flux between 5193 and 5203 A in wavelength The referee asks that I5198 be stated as 32.1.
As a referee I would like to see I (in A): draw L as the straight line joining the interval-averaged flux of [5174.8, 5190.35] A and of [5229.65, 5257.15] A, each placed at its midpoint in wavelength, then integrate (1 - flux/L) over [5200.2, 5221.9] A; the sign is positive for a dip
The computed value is -1.2 A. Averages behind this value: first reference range 28.7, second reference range 35.2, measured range 33.4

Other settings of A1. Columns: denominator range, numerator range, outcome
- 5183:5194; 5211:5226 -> 1.15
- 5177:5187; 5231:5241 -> 1.20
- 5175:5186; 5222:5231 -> 1.14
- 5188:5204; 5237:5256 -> 1.15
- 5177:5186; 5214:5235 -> 1.15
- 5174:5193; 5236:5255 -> 1.26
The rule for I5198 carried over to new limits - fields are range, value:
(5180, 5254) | 32.9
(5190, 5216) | 32.1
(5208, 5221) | 33.3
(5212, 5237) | 33.2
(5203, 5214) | 32.8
